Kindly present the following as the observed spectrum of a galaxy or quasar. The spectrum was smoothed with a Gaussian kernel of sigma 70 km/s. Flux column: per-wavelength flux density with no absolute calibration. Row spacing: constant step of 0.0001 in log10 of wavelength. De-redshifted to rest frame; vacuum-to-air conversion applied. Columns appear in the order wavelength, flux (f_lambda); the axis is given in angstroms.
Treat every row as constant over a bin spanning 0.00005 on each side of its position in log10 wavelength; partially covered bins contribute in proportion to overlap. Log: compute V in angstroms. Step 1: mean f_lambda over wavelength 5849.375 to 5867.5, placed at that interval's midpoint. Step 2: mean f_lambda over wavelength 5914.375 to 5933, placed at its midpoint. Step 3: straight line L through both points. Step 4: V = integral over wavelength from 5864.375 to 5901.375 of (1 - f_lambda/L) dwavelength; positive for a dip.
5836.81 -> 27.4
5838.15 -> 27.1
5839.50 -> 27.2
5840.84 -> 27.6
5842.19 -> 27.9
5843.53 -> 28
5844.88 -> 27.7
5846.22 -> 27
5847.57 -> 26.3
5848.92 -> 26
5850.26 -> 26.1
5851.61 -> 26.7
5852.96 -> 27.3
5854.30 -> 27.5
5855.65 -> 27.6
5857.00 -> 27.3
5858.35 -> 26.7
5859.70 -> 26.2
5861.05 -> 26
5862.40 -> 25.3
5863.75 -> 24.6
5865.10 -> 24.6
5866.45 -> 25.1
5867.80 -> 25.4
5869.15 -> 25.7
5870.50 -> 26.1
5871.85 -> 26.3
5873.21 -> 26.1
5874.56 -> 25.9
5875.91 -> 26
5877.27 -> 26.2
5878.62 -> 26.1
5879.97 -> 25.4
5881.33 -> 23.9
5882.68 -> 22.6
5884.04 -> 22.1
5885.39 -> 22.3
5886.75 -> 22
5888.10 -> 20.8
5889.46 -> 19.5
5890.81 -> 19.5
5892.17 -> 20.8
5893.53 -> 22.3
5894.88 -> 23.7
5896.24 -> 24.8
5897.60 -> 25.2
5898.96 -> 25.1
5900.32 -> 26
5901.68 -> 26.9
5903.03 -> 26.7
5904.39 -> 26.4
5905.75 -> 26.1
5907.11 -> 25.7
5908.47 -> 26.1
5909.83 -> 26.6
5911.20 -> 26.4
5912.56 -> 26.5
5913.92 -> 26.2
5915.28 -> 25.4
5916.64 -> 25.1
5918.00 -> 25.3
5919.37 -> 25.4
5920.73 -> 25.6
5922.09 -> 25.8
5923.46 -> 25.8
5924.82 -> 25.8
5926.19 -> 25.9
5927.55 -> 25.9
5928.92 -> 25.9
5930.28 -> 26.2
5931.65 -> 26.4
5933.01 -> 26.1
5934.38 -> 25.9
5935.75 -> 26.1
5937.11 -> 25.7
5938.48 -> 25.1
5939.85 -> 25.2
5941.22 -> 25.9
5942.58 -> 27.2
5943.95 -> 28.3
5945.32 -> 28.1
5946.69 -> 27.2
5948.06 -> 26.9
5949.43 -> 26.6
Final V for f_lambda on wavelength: 2.8 angstroms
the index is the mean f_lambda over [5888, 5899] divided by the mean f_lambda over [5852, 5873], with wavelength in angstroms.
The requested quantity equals 0.9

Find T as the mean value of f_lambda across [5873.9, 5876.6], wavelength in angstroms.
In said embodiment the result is 25.9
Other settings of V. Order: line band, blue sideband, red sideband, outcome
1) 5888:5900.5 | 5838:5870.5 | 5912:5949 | 1.7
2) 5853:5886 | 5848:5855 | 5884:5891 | -2.3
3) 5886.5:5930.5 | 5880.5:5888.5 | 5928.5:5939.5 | -1.5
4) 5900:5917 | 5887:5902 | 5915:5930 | -1.3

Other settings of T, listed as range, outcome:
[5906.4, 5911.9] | 26.2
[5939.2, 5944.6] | 26.7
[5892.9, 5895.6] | 23.1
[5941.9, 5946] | 27.9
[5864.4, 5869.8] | 25.2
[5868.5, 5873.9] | 26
